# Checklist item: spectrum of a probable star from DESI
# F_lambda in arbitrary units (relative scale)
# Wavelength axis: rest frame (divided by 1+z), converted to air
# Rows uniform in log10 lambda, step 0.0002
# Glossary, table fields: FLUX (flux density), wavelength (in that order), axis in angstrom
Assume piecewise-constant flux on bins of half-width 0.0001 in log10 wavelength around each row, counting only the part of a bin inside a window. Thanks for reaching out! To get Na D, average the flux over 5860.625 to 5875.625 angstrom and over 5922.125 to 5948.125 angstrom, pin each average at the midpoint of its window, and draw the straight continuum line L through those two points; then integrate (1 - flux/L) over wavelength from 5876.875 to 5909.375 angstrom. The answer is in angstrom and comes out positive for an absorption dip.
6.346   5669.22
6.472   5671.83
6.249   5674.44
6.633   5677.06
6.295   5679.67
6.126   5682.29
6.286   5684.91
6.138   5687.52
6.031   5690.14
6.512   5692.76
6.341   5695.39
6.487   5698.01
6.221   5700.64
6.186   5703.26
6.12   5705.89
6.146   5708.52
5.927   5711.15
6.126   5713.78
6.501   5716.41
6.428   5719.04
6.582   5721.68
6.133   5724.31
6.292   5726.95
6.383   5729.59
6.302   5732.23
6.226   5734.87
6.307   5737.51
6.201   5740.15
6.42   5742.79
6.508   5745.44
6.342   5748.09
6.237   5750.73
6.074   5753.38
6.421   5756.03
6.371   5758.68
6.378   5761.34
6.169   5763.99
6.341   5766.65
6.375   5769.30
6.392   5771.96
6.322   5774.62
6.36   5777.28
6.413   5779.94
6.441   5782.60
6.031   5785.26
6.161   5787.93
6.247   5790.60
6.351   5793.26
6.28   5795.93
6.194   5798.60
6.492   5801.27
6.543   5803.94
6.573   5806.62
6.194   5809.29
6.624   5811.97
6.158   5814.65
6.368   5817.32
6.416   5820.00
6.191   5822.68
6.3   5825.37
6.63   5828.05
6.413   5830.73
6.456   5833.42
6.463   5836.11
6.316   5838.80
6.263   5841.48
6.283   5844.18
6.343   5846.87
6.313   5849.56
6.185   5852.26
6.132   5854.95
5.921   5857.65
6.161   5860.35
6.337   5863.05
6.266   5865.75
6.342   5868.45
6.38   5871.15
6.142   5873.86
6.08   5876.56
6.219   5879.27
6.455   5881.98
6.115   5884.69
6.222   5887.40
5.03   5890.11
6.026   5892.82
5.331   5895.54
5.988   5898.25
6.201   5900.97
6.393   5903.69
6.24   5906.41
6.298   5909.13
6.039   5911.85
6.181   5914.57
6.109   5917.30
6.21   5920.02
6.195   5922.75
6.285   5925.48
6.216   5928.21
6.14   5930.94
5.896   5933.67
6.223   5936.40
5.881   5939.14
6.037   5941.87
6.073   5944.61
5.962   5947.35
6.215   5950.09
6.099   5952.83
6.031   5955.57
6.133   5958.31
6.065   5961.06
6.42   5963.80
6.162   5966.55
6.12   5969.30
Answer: 0.9 angstrom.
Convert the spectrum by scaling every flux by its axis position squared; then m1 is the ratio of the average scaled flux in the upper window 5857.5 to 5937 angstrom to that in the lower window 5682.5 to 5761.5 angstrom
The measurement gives 1.04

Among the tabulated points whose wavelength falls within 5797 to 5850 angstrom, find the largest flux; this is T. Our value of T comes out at 6.63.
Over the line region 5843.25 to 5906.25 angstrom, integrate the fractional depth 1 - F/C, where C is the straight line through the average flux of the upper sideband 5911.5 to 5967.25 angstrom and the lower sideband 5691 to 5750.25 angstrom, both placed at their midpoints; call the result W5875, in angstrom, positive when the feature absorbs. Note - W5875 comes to 0.5 angstrom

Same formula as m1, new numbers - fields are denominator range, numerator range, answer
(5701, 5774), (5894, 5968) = 1.04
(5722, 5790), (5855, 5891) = 1.01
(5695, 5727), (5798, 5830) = 1.06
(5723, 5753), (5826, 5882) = 1.04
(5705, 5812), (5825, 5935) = 1.02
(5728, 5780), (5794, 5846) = 1.03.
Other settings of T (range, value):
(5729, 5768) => 6.508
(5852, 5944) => 6.455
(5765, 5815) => 6.624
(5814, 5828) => 6.416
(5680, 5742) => 6.582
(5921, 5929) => 6.285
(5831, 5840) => 6.463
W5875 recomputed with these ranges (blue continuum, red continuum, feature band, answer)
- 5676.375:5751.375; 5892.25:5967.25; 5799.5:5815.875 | -0.57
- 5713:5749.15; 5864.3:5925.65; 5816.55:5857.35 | -0.86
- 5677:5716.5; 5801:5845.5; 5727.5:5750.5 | -0.16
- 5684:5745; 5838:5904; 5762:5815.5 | -1.09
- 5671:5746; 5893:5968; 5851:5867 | 0.01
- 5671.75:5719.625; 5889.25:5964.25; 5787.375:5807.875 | -0.60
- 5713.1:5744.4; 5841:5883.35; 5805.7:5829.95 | -0.44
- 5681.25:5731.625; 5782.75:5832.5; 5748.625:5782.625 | -0.08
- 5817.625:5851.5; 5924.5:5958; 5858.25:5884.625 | 0.08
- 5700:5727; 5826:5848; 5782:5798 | 0.24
